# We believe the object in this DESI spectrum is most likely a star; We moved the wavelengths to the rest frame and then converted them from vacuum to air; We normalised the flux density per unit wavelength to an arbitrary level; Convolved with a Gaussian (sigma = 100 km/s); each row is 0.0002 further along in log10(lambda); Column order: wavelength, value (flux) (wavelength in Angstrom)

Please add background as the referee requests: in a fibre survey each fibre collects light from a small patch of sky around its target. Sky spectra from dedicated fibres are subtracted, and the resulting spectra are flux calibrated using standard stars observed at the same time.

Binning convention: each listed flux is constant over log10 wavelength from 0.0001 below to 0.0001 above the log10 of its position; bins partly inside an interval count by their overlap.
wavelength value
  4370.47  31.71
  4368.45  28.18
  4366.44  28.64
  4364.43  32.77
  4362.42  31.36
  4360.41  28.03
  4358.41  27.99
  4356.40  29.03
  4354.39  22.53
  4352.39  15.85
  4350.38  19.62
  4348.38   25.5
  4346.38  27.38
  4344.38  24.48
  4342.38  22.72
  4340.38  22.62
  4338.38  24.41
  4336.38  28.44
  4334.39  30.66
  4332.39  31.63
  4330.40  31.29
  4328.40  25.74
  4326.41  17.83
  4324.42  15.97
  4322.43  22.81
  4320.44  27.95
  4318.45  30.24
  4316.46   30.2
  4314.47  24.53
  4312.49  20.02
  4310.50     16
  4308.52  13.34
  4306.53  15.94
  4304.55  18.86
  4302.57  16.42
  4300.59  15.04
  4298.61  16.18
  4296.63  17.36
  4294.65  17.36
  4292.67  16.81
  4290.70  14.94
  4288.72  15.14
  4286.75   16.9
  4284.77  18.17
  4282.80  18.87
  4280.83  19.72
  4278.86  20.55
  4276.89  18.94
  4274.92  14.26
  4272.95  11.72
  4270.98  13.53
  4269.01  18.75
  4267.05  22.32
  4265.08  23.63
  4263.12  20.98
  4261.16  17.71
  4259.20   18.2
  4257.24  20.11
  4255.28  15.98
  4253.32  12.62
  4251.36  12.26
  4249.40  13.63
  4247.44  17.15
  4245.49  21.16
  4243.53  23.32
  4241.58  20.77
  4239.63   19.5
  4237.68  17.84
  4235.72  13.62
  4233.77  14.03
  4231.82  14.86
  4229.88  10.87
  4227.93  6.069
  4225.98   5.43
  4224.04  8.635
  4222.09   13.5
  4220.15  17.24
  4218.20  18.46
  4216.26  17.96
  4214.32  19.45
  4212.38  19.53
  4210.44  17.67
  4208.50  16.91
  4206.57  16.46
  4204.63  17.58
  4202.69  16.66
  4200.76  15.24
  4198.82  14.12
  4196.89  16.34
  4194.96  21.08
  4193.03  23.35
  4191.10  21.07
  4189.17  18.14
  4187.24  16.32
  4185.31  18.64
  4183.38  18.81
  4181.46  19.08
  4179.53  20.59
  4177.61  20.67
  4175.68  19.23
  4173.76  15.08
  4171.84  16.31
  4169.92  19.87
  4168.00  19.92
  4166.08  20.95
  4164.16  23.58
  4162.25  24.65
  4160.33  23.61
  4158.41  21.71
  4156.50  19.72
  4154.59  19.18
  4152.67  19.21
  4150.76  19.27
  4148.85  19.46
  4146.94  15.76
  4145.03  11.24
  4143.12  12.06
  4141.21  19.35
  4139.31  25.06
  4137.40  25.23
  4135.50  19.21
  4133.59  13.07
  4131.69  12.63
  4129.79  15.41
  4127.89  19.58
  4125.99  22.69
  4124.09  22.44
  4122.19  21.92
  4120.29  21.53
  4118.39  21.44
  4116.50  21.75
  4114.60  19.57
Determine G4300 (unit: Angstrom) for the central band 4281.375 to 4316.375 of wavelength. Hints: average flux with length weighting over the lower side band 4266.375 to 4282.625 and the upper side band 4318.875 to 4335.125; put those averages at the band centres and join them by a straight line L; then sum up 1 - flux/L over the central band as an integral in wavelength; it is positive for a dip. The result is 6.0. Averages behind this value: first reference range 17.5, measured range 17.5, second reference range 25.6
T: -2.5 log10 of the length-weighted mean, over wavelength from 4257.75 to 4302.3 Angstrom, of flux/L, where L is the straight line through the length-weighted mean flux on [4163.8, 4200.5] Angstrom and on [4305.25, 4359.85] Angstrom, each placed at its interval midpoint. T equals 0.25 mag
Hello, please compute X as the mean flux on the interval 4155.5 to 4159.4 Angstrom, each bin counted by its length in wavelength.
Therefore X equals 20.7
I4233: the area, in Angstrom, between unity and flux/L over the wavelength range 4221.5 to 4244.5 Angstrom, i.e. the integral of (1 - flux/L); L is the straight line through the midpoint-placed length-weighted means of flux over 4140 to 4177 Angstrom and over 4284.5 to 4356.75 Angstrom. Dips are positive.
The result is 7.0 Angstrom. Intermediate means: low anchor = 19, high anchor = 21.6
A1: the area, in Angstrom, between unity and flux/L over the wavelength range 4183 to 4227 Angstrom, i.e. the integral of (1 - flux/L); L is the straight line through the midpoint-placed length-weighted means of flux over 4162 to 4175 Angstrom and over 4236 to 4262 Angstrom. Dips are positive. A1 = 4.6 Angstrom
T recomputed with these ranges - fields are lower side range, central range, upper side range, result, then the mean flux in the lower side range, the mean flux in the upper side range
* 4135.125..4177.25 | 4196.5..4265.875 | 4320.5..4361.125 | 0.31 mag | 19.6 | 24.8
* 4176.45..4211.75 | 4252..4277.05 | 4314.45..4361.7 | 0.24 mag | 18.3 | 25.4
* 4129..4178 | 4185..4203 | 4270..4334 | 0.06 mag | 18.9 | 19.6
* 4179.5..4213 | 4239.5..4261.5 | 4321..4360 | 0.17 mag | 18.1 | 24.6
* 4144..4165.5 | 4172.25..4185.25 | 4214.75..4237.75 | -0.08 mag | 19.8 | 13.2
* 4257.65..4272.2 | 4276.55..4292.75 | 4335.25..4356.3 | 0.14 mag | 19.2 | 23.6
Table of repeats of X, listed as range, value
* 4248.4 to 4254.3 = 12.8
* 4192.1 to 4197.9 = 20.2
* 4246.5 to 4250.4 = 15.3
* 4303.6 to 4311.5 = 16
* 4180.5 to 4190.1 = 18.2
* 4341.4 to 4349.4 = 25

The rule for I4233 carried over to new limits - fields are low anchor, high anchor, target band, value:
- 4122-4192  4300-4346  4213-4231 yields 6.5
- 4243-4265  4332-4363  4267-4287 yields 2.3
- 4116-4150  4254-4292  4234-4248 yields -0.6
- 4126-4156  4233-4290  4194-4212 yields 0.8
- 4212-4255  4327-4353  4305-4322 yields 0.6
